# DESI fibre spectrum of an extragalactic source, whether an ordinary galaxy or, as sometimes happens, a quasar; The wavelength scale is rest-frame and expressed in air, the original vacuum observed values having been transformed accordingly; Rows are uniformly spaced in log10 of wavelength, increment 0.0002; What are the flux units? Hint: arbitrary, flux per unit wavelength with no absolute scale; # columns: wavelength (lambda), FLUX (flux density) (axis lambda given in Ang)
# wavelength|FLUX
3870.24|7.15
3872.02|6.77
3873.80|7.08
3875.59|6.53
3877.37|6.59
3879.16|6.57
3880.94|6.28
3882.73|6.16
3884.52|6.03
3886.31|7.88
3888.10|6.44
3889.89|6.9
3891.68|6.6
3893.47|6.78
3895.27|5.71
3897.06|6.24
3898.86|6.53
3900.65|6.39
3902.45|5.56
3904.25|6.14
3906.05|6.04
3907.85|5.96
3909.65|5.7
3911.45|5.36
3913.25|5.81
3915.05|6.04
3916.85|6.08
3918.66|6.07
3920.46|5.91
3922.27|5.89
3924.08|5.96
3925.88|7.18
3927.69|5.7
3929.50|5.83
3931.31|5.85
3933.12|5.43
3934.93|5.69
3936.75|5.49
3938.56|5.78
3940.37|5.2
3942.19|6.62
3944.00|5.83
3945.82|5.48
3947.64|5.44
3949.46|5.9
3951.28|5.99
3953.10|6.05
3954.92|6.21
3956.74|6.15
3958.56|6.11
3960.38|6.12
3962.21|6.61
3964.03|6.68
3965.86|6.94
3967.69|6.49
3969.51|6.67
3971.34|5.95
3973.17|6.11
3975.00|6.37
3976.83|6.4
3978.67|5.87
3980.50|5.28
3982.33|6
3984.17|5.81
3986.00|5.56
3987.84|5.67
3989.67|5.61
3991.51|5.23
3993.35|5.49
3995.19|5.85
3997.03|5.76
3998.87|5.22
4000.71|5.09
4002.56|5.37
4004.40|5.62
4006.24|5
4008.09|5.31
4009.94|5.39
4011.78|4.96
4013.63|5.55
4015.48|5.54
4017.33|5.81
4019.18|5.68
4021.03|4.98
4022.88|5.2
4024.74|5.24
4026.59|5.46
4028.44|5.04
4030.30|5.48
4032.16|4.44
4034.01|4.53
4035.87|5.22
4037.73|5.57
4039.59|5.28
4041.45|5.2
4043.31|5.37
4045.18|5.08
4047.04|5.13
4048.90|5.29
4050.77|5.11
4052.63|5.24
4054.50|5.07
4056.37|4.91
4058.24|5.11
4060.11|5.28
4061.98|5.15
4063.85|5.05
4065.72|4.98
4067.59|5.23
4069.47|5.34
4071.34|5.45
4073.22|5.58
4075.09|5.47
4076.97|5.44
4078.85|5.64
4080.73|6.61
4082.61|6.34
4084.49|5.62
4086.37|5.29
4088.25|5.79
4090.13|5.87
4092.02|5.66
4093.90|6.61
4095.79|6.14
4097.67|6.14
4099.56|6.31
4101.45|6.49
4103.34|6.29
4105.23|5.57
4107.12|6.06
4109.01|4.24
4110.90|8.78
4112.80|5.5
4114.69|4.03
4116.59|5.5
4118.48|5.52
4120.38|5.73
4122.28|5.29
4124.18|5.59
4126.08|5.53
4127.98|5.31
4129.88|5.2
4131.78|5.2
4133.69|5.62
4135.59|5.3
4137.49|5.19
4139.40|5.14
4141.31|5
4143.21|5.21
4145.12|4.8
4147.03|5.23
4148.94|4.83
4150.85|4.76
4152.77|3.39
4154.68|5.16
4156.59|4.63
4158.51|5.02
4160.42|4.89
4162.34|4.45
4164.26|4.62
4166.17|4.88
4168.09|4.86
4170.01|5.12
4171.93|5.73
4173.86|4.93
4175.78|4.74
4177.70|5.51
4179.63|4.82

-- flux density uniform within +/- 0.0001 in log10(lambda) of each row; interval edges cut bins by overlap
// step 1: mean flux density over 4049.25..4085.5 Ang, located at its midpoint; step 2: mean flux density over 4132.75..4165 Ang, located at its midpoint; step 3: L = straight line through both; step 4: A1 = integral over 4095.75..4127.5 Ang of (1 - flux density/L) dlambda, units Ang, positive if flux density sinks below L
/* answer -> -4.08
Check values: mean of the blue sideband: 5.4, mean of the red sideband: 4.9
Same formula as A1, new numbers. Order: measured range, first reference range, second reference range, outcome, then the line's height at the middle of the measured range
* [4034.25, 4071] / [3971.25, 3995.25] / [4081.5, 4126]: 4.0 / 5.82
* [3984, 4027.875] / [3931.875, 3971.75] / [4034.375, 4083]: 2.0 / 5.68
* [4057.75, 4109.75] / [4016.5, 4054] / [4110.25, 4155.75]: -4.4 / 5.24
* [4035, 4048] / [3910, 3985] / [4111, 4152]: 0.9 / 5.63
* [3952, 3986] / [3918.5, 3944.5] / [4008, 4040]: -3.4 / 5.64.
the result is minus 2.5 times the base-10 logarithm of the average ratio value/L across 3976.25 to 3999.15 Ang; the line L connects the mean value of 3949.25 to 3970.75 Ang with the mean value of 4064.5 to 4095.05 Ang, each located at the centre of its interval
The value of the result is 0.09 mag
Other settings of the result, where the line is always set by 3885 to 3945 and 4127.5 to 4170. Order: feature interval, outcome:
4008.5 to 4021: 0.03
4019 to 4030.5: 0.06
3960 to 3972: -0.12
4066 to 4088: -0.07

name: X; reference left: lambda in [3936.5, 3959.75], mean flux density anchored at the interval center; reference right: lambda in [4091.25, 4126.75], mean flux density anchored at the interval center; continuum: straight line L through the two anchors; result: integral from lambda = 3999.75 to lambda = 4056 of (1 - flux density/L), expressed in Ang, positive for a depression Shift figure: 6.0 Ang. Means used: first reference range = 5.88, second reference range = 5.84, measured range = 5.24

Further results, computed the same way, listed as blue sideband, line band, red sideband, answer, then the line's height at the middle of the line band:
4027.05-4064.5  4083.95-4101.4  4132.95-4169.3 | -3.29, 5.02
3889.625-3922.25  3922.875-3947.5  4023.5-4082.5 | 0.34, 5.92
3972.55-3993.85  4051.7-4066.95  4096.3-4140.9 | 1.59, 5.7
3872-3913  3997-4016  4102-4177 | 1.61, 5.82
